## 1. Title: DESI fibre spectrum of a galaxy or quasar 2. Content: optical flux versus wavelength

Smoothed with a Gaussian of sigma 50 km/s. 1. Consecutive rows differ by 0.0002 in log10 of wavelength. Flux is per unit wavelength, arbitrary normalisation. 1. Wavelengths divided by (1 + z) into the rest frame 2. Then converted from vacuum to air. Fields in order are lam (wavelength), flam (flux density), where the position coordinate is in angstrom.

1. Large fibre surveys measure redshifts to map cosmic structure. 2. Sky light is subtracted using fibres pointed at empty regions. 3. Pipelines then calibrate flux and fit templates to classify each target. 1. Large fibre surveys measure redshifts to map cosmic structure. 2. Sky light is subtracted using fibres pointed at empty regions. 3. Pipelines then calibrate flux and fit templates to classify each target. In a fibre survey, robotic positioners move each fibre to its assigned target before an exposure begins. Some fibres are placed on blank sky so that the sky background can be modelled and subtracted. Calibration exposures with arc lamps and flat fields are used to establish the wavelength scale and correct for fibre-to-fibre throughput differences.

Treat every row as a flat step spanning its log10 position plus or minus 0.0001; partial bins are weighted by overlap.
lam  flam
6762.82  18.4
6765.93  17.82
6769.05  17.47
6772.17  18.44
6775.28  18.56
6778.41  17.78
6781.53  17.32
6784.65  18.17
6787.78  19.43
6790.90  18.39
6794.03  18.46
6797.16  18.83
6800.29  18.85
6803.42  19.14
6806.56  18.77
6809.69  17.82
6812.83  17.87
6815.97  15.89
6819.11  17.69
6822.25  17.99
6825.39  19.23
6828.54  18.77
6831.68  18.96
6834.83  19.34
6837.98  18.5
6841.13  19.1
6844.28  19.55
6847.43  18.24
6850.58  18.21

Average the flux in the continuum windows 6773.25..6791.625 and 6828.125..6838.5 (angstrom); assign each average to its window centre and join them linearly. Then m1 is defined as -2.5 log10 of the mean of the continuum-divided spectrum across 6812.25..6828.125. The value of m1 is 0.06 mag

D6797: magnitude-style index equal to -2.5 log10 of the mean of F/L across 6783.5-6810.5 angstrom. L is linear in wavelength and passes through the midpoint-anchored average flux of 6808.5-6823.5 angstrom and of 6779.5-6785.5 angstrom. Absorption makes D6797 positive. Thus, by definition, -0.065 mag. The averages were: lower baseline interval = 17.7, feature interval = 18.7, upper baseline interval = 17.4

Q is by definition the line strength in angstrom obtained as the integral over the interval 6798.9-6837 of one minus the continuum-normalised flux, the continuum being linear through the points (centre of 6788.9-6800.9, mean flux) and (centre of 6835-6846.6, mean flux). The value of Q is 1.0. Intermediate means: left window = 18.7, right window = 19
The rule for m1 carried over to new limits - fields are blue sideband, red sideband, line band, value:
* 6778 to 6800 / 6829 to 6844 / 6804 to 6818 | 0.06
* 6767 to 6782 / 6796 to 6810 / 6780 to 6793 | 0.00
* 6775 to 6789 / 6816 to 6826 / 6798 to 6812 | -0.04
